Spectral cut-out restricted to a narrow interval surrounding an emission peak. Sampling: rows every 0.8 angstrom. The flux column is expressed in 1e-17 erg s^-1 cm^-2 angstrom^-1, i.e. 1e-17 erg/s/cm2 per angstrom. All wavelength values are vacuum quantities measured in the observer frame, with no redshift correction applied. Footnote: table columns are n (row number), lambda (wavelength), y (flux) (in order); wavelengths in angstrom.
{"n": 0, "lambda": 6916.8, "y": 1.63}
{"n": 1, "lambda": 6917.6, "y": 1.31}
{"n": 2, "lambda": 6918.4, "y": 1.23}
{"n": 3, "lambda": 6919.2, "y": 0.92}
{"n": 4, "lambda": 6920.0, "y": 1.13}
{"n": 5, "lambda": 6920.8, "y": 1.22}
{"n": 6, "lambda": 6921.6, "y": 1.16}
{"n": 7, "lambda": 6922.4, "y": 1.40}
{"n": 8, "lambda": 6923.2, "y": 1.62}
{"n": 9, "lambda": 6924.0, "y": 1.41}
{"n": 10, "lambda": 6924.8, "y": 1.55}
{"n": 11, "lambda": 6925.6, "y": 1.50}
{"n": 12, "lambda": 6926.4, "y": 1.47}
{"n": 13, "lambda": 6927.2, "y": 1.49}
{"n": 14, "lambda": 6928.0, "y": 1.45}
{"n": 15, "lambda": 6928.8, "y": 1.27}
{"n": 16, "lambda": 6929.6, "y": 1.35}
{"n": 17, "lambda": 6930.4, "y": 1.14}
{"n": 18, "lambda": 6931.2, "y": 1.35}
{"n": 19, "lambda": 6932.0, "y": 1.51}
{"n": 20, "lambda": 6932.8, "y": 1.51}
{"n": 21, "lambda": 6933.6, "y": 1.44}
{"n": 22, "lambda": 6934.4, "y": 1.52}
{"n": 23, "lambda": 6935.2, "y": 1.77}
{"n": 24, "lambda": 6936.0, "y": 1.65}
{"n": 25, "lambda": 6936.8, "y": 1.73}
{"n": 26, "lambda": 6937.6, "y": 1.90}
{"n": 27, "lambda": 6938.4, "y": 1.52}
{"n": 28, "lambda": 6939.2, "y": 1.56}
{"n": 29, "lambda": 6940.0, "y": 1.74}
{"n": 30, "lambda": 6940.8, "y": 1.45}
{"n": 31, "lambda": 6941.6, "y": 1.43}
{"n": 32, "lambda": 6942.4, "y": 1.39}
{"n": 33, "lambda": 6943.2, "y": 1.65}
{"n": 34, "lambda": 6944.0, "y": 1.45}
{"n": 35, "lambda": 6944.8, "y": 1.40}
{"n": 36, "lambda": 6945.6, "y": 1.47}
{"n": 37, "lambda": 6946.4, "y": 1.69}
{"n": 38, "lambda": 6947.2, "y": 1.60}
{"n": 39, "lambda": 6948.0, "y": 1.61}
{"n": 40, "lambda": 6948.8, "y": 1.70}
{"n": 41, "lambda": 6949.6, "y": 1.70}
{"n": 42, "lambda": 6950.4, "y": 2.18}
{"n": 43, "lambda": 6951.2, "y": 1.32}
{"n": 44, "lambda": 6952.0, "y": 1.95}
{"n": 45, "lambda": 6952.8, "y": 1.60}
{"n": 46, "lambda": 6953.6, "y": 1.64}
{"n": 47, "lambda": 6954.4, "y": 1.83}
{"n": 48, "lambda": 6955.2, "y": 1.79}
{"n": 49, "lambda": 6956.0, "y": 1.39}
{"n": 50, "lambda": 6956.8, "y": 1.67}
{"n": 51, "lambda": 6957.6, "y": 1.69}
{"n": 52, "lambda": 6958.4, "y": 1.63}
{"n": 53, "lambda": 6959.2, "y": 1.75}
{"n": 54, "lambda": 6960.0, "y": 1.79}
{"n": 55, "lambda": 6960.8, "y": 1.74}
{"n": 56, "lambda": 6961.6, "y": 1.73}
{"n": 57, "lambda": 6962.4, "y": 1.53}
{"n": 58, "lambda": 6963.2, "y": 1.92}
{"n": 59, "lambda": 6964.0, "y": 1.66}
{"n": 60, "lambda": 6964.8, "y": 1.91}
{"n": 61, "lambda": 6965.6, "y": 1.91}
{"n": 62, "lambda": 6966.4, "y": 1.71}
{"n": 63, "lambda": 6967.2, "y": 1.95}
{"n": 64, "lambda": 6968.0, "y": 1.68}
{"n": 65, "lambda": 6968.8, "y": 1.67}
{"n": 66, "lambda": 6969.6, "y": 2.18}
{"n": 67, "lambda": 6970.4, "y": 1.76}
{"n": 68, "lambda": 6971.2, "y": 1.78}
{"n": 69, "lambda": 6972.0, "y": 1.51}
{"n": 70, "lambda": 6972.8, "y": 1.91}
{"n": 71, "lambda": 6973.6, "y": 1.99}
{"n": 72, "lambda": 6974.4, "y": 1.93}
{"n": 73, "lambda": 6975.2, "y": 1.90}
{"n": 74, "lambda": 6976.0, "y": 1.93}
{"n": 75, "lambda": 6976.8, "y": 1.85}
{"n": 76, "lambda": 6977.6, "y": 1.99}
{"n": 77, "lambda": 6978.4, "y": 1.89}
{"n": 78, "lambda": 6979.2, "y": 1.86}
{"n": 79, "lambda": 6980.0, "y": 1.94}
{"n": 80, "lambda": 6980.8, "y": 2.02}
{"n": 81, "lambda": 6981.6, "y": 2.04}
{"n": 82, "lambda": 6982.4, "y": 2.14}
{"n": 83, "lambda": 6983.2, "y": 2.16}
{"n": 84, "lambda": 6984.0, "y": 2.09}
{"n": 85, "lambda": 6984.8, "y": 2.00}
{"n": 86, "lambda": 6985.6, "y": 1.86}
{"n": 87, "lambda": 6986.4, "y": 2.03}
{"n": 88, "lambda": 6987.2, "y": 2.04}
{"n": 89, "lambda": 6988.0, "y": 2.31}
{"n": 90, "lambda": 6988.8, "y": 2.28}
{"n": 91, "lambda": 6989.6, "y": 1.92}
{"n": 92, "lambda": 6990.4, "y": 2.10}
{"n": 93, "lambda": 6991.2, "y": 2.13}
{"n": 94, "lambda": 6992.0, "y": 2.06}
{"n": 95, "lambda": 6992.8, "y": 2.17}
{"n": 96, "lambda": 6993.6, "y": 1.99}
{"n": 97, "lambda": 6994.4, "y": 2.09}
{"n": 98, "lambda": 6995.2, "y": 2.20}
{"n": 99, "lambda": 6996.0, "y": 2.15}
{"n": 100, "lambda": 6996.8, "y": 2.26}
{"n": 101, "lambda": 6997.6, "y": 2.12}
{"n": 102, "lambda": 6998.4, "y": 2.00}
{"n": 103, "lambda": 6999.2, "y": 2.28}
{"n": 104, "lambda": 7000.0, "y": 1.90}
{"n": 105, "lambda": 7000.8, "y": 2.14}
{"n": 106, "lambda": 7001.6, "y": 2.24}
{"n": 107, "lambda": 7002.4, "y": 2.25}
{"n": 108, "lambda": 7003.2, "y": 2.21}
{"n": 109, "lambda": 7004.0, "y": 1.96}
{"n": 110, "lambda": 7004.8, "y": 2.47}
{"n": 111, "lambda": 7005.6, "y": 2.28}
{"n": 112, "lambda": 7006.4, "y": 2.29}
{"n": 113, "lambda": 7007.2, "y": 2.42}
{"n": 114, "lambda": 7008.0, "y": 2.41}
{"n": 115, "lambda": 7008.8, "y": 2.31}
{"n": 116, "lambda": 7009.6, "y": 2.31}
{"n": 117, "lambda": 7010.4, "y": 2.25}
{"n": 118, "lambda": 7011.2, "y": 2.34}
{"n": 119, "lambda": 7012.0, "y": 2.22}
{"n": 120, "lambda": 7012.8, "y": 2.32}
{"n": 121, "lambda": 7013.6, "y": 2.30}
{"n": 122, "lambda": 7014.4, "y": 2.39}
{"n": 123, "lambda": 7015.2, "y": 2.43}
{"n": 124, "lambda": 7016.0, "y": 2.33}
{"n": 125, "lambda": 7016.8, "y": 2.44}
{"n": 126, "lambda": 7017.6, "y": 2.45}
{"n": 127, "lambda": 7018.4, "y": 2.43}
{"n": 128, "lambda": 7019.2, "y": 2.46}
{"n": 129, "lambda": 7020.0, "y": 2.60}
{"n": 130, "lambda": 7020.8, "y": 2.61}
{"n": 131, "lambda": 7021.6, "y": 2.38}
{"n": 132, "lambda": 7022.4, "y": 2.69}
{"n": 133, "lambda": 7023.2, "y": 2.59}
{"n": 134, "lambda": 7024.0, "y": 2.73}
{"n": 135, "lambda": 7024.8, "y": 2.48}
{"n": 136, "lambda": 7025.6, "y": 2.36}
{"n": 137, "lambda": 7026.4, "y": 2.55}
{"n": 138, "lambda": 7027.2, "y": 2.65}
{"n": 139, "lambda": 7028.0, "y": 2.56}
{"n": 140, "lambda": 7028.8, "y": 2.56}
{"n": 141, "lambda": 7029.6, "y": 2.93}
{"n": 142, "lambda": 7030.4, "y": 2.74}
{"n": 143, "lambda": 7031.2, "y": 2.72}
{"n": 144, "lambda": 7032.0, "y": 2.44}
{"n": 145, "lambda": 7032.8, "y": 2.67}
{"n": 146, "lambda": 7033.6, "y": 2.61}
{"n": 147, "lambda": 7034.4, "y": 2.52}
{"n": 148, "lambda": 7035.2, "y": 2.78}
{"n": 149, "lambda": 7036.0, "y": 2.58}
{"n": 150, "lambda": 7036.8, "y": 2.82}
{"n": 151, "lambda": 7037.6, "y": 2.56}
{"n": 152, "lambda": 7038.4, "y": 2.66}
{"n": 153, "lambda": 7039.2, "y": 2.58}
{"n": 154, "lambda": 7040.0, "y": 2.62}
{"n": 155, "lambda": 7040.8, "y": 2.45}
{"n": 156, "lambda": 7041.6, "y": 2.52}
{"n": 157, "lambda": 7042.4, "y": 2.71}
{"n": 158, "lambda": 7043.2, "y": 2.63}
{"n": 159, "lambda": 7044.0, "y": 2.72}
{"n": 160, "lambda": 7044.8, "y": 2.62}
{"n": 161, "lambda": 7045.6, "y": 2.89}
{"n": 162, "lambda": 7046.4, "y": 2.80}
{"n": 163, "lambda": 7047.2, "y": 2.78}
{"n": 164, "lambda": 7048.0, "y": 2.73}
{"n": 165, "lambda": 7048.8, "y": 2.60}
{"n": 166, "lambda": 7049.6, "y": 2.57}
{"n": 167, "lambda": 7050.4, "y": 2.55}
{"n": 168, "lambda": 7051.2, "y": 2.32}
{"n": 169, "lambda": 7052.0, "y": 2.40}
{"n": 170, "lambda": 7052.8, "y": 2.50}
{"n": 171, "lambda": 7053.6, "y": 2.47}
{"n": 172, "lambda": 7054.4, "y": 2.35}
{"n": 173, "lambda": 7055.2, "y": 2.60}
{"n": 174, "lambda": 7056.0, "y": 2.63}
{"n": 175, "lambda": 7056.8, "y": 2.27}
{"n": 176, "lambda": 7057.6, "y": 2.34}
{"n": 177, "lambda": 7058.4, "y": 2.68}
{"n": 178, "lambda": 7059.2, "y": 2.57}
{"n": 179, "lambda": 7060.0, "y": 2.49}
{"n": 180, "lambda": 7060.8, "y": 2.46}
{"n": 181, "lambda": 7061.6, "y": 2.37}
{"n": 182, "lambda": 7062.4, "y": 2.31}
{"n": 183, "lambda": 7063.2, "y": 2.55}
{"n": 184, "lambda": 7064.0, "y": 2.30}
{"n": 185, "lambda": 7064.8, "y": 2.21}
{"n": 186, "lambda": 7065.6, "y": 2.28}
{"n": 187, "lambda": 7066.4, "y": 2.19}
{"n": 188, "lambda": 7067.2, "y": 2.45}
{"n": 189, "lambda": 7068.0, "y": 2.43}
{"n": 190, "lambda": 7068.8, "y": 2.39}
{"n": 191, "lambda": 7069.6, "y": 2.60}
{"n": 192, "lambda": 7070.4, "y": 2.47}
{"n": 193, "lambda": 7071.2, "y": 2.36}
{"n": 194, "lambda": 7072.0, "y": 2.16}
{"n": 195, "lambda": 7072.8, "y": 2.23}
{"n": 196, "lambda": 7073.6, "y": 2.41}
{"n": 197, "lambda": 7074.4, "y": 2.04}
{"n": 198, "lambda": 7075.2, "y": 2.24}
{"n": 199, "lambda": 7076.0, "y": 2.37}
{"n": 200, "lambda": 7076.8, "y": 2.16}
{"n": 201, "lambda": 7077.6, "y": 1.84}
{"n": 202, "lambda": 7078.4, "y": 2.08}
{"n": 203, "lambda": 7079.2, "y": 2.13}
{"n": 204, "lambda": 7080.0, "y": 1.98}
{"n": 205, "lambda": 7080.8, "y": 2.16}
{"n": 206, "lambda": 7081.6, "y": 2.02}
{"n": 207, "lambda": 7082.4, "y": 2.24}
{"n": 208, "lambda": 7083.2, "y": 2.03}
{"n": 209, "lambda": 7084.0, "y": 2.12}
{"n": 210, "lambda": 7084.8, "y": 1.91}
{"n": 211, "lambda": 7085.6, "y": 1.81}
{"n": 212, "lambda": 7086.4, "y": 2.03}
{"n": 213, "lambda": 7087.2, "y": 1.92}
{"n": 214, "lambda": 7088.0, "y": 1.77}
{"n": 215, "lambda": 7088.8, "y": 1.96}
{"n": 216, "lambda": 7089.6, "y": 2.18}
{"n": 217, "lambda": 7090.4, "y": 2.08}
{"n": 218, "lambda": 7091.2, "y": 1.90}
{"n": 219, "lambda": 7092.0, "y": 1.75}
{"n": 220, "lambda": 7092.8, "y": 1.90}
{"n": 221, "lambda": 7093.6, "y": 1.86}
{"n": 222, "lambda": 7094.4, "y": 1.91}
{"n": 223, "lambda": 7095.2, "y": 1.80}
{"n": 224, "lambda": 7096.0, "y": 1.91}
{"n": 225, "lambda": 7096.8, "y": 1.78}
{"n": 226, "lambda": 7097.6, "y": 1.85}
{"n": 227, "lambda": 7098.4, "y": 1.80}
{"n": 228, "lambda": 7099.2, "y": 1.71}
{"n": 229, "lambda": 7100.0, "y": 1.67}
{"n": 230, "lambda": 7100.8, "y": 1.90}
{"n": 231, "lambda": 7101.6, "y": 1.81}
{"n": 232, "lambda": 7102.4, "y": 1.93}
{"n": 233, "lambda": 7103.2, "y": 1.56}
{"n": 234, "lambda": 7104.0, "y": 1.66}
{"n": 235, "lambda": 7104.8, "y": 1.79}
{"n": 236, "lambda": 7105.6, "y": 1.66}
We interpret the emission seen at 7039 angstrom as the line C IV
